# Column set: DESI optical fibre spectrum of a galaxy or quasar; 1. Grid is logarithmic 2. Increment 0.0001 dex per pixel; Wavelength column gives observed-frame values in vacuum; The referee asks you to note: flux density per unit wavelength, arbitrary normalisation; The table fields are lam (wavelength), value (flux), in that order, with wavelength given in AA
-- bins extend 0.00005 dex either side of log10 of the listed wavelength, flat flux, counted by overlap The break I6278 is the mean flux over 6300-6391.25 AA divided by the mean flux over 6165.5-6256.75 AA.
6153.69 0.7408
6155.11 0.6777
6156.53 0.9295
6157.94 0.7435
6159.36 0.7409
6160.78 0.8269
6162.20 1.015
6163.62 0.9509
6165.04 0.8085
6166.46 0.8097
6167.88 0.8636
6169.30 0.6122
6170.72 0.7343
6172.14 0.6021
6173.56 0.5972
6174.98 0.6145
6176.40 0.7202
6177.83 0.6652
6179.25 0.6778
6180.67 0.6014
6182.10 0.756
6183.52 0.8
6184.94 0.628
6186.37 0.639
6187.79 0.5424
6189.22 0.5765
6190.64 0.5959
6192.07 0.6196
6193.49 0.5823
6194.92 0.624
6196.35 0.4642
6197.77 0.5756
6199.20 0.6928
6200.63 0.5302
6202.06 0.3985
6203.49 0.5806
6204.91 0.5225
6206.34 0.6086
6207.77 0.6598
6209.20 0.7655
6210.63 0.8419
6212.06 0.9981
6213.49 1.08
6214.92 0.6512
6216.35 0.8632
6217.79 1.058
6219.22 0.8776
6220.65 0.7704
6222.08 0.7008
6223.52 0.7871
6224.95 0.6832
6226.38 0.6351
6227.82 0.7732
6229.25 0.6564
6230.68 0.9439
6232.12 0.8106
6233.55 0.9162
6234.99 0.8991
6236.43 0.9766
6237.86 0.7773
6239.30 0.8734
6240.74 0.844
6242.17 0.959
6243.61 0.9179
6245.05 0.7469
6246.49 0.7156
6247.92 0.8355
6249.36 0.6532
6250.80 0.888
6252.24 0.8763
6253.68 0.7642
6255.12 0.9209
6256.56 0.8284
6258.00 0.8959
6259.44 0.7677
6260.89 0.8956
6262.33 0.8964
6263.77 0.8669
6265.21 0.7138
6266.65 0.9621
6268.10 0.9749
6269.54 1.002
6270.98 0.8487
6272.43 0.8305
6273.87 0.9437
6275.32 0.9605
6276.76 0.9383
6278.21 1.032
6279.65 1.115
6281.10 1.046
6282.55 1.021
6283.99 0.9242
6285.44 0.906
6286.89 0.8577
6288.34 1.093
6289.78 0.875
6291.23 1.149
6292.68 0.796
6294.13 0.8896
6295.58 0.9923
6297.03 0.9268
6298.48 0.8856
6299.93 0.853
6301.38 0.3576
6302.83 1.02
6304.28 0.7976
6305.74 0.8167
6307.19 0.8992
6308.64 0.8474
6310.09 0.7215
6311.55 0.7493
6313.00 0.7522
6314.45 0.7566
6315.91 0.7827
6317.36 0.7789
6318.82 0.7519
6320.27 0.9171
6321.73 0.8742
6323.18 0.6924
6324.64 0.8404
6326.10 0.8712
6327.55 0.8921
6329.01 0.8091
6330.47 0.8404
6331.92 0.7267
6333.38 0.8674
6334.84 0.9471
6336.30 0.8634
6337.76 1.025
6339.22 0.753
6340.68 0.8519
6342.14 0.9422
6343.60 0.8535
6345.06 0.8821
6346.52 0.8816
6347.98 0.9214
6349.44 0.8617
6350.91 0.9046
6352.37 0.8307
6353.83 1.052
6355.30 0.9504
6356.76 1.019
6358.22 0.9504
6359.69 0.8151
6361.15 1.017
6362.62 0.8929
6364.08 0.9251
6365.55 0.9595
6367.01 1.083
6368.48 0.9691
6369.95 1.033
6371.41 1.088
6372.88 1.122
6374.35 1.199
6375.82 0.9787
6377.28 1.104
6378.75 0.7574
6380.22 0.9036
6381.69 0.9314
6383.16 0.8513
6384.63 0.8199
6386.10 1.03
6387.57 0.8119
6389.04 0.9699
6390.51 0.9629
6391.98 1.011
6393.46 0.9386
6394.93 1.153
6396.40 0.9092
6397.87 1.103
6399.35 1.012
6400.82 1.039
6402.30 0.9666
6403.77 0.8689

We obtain 1.2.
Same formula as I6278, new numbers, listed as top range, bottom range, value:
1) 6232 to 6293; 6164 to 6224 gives 1.29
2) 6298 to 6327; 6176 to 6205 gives 1.31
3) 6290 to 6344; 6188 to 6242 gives 1.14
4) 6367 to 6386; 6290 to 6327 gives 1.19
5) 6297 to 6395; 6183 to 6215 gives 1.37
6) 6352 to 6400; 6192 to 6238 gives 1.32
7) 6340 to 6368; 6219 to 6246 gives 1.13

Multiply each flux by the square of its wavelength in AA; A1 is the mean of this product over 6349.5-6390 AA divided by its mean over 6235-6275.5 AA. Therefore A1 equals 1.2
